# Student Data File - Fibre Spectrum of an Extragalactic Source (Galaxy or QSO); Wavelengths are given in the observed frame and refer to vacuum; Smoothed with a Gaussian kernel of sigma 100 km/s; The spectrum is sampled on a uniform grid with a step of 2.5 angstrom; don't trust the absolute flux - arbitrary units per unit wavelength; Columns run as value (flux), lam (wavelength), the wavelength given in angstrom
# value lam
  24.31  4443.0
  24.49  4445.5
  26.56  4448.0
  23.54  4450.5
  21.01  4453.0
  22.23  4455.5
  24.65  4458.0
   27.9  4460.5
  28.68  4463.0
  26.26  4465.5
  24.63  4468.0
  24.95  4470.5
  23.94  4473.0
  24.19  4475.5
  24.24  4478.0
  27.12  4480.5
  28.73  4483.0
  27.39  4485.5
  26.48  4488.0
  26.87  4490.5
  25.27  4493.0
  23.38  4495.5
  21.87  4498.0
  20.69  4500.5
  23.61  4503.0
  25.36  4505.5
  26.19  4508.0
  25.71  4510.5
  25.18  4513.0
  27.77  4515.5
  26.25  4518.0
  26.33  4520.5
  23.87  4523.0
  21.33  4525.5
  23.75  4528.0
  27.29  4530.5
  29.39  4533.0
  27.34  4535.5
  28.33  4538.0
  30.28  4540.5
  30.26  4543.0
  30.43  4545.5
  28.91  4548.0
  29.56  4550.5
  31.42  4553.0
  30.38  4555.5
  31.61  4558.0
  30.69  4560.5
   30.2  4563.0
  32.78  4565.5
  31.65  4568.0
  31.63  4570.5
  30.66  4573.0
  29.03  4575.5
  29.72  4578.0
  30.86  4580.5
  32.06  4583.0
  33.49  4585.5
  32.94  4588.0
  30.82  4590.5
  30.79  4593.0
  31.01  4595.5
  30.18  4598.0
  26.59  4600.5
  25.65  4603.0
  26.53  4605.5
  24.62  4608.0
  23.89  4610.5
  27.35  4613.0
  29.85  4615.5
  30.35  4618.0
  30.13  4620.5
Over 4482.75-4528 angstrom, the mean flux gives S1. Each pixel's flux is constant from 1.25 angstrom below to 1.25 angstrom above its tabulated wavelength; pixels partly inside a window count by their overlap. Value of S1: 25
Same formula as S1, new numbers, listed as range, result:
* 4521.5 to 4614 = 29.1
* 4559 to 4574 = 31.3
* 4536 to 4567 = 30.3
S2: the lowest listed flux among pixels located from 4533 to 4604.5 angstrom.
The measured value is 25.65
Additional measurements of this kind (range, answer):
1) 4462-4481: 23.94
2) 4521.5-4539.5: 21.33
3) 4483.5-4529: 20.69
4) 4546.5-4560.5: 28.91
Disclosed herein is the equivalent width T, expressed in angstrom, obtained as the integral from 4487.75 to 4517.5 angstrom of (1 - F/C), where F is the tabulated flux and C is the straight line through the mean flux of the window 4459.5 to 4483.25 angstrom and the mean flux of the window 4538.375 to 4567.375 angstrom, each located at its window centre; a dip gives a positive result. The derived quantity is 3.1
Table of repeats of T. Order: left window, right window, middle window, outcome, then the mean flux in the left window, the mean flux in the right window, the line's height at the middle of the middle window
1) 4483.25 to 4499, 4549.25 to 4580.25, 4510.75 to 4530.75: 1.8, 25.5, 30.8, 27.6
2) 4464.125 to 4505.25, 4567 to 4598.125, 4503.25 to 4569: 0.5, 25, 31.2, 28.2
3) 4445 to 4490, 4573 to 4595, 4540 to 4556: -0.4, 25.4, 31.2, 29.4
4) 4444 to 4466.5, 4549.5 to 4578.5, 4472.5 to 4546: 5.2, 25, 30.8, 27.9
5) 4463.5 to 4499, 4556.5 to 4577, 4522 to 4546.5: 1.5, 25.5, 31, 28.9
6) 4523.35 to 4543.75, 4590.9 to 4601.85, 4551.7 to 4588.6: -3.4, 27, 29.7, 28.6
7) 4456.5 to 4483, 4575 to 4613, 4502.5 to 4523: 0.9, 25.8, 29.2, 26.9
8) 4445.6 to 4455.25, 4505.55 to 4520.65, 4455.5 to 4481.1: -1.2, 23.6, 26.2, 24.4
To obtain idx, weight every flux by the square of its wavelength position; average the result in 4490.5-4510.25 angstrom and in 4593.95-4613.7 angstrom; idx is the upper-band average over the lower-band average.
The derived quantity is 1.18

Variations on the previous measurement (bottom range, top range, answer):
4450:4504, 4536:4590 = 1.28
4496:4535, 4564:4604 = 1.26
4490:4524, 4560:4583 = 1.28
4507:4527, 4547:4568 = 1.24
